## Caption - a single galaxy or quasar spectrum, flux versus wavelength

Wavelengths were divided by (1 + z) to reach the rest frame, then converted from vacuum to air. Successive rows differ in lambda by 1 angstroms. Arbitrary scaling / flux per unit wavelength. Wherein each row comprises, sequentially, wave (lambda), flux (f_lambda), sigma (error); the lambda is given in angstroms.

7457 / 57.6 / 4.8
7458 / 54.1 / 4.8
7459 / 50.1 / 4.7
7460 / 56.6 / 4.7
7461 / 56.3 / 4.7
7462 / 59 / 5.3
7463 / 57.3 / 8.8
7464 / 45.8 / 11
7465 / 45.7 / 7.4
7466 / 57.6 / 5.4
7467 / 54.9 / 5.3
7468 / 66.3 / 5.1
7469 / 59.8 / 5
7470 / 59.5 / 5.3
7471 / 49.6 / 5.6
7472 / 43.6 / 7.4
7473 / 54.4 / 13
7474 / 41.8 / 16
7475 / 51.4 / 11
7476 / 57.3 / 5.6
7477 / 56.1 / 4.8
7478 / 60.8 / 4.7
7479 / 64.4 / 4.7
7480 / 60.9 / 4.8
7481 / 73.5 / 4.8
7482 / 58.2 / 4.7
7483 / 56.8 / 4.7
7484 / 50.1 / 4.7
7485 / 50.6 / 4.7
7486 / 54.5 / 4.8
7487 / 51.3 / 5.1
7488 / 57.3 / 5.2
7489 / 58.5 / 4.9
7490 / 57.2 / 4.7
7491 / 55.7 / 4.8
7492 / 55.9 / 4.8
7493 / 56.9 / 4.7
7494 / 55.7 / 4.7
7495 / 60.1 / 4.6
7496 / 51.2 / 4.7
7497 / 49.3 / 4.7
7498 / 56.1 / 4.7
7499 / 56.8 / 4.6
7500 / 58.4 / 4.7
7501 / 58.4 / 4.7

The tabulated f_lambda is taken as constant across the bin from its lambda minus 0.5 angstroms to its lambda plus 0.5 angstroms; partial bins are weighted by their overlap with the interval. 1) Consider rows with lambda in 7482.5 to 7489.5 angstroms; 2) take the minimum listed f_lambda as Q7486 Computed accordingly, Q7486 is 50.1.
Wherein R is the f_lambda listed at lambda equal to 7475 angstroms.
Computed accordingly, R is 51.4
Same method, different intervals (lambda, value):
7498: 56.1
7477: 56.1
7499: 56.8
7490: 57.2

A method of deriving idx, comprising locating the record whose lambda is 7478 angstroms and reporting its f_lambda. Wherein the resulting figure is 60.8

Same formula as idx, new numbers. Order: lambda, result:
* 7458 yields 54.1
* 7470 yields 59.5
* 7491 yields 55.7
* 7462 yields 59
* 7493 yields 56.9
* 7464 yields 45.8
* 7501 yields 58.4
